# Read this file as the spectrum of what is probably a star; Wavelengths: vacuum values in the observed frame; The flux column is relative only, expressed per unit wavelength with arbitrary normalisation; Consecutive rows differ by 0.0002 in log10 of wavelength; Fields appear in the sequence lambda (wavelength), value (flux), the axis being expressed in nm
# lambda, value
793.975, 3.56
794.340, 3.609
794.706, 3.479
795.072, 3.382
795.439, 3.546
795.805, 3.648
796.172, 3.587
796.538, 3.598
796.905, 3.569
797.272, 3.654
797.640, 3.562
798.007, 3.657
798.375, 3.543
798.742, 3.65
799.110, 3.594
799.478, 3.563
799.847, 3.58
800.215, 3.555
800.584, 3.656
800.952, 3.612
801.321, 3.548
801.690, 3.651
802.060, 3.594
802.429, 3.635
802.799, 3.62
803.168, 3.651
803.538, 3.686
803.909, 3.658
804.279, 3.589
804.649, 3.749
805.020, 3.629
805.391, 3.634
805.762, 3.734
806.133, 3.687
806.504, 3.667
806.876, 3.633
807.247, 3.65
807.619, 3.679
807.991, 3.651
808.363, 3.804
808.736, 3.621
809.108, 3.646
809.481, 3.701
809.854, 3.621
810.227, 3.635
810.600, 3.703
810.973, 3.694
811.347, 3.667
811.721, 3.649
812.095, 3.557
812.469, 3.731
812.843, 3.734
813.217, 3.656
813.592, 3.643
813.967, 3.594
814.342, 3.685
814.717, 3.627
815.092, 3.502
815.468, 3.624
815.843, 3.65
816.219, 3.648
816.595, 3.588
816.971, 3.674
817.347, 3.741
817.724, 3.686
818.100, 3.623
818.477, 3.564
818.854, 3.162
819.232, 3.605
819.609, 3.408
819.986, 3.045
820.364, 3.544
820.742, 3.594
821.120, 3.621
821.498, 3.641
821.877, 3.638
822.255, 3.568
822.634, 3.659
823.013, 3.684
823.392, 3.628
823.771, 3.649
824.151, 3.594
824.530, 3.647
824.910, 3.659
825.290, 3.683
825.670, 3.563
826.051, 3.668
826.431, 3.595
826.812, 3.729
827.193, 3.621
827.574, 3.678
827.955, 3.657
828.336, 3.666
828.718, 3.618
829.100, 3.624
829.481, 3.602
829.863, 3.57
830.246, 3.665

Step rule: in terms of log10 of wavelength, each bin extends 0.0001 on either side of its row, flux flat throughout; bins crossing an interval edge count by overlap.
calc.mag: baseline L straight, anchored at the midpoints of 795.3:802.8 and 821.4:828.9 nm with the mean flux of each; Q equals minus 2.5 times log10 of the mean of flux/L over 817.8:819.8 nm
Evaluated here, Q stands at 0.045 mag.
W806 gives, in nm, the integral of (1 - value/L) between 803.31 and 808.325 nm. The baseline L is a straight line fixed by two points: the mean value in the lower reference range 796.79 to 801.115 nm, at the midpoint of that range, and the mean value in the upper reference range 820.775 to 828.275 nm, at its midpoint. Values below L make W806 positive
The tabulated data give -0.081 nm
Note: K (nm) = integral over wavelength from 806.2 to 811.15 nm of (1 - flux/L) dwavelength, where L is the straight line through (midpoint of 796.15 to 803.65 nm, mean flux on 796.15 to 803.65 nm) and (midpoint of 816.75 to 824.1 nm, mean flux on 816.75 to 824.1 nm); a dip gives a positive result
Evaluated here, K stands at -0.110 nm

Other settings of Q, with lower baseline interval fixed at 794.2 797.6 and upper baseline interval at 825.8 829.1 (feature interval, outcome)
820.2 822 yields 0.01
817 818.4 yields -0.02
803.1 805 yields -0.02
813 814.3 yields -0.01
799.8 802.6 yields -0.01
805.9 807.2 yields -0.02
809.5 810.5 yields -0.01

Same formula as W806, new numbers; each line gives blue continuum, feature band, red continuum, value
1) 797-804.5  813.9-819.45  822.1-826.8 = 0.05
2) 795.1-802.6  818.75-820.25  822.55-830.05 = 0.13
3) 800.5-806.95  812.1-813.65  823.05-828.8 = -0.01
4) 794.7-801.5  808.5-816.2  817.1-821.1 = -0.26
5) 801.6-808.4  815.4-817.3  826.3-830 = 0.00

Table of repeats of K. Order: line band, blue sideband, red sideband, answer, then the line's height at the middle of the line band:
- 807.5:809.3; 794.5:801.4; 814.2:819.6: -0.05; 3.59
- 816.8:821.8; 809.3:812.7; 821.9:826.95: 0.16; 3.65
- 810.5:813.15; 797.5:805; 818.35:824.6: -0.07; 3.58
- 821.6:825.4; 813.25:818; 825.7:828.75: 0.01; 3.65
